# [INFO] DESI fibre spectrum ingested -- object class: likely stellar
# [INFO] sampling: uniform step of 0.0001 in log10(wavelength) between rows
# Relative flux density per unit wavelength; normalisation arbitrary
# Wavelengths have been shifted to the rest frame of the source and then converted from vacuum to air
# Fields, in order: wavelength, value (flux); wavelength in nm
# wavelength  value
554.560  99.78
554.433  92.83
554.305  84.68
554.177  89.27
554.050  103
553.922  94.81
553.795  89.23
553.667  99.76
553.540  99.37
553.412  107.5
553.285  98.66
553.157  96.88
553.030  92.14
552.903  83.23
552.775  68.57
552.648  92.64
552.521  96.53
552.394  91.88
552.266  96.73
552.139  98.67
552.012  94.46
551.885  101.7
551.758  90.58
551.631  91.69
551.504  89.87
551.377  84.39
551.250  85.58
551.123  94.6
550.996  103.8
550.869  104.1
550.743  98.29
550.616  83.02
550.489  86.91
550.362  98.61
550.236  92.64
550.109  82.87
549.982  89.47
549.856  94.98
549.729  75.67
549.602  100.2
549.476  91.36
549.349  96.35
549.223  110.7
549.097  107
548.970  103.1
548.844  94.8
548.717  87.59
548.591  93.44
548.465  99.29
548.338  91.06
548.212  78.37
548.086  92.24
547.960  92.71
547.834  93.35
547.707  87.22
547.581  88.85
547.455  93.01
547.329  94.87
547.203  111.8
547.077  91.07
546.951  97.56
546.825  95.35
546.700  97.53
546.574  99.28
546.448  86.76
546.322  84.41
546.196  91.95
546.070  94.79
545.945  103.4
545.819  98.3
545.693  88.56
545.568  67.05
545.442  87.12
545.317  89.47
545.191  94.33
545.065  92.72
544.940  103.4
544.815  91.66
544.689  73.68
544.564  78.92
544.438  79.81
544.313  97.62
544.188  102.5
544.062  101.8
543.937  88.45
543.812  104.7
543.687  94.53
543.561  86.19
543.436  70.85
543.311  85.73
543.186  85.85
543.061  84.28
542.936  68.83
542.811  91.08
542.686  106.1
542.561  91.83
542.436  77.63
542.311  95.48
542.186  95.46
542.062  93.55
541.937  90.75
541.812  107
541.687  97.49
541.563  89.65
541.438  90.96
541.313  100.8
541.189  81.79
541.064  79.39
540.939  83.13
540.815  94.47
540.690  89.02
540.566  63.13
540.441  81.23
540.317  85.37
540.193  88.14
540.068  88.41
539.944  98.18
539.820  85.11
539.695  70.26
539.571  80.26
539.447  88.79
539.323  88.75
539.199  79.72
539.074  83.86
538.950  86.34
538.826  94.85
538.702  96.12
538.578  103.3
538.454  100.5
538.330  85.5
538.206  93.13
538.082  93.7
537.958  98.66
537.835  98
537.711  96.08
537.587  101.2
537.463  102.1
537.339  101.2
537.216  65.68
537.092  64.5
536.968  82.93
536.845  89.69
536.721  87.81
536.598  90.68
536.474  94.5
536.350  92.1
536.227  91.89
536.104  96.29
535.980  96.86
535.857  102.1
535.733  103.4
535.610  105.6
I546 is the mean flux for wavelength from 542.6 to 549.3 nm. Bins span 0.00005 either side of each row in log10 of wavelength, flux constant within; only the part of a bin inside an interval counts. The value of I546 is 92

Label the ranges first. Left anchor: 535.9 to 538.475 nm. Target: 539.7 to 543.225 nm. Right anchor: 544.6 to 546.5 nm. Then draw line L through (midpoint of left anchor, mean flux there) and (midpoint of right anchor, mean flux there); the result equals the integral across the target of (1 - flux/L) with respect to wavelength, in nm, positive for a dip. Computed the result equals 0.08 nm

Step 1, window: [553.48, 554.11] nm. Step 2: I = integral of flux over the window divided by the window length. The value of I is 97.2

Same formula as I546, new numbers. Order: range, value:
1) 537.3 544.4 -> 90.4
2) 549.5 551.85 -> 91.6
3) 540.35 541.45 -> 84.6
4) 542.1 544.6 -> 89.5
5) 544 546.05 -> 90.7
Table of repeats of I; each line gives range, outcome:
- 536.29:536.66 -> 92.3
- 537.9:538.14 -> 96.1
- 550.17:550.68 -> 90.2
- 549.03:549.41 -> 105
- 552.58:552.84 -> 80.8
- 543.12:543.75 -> 84.6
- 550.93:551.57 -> 91.6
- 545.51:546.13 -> 90.7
